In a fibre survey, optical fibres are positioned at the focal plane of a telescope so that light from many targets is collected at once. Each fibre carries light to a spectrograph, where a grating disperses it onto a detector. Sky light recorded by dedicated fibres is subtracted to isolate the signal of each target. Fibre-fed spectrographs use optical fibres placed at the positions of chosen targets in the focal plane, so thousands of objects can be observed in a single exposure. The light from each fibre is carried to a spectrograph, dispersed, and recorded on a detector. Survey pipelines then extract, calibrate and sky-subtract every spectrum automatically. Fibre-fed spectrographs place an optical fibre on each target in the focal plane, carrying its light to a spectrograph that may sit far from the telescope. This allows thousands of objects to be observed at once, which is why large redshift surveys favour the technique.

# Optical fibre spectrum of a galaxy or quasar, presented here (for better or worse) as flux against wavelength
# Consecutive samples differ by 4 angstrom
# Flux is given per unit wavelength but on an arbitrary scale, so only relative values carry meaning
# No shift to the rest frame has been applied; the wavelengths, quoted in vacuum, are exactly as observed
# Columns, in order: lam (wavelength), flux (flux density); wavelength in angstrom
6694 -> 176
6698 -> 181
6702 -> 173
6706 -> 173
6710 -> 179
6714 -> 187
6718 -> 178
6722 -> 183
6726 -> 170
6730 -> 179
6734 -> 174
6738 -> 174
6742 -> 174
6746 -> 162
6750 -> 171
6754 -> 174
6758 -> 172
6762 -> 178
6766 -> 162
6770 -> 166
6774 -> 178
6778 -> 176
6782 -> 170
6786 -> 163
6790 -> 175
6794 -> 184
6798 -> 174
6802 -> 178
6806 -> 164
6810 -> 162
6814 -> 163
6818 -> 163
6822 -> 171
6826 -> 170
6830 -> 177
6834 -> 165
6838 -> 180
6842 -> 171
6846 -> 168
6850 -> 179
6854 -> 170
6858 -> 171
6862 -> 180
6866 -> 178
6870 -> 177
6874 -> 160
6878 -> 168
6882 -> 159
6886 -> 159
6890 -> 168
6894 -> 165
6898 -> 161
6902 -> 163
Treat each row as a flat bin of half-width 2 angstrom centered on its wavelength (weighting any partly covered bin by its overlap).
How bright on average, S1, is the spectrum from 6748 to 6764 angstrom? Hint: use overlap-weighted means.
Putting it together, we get 174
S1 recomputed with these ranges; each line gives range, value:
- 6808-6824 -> 165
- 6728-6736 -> 176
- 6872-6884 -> 162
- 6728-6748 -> 173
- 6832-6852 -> 173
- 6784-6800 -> 174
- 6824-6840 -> 173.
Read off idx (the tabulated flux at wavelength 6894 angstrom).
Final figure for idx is 165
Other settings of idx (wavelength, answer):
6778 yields 176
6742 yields 174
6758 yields 172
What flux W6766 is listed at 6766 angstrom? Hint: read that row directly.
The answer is 162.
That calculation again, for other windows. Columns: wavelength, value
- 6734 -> 174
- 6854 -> 170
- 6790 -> 175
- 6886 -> 159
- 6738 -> 174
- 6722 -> 183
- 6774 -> 178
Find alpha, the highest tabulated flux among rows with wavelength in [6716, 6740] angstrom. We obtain 183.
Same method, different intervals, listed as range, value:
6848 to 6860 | 179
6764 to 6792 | 178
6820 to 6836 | 177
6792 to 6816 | 184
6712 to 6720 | 187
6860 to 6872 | 180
